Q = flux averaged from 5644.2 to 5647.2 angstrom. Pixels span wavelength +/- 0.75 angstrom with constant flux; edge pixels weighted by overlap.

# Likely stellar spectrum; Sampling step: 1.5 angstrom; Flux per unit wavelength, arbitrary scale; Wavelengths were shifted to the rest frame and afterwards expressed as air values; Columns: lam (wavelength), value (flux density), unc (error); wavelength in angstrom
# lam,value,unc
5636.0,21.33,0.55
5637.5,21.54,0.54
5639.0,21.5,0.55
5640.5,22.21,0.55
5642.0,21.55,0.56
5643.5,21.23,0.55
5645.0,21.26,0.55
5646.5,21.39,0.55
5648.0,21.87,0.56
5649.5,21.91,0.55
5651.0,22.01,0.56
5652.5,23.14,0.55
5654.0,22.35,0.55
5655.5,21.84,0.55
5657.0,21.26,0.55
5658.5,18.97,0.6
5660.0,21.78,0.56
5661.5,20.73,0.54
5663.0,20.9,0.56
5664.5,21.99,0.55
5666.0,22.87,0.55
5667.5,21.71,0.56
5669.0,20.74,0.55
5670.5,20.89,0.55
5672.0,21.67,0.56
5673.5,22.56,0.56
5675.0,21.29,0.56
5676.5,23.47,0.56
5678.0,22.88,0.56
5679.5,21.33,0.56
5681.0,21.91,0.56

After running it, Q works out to 21.3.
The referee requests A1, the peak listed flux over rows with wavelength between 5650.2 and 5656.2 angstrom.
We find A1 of 23.14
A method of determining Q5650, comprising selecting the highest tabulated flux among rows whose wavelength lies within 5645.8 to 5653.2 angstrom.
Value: 23.14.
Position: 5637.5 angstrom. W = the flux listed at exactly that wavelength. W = 21.54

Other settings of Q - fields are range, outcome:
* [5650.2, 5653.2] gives 22.6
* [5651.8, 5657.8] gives 22.1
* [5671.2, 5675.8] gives 21.8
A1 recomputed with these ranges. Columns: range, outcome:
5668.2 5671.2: 20.89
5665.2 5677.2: 23.47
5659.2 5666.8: 22.87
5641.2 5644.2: 21.55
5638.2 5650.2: 22.21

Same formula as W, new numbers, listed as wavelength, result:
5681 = 21.91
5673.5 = 22.56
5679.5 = 21.33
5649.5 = 21.91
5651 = 22.01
